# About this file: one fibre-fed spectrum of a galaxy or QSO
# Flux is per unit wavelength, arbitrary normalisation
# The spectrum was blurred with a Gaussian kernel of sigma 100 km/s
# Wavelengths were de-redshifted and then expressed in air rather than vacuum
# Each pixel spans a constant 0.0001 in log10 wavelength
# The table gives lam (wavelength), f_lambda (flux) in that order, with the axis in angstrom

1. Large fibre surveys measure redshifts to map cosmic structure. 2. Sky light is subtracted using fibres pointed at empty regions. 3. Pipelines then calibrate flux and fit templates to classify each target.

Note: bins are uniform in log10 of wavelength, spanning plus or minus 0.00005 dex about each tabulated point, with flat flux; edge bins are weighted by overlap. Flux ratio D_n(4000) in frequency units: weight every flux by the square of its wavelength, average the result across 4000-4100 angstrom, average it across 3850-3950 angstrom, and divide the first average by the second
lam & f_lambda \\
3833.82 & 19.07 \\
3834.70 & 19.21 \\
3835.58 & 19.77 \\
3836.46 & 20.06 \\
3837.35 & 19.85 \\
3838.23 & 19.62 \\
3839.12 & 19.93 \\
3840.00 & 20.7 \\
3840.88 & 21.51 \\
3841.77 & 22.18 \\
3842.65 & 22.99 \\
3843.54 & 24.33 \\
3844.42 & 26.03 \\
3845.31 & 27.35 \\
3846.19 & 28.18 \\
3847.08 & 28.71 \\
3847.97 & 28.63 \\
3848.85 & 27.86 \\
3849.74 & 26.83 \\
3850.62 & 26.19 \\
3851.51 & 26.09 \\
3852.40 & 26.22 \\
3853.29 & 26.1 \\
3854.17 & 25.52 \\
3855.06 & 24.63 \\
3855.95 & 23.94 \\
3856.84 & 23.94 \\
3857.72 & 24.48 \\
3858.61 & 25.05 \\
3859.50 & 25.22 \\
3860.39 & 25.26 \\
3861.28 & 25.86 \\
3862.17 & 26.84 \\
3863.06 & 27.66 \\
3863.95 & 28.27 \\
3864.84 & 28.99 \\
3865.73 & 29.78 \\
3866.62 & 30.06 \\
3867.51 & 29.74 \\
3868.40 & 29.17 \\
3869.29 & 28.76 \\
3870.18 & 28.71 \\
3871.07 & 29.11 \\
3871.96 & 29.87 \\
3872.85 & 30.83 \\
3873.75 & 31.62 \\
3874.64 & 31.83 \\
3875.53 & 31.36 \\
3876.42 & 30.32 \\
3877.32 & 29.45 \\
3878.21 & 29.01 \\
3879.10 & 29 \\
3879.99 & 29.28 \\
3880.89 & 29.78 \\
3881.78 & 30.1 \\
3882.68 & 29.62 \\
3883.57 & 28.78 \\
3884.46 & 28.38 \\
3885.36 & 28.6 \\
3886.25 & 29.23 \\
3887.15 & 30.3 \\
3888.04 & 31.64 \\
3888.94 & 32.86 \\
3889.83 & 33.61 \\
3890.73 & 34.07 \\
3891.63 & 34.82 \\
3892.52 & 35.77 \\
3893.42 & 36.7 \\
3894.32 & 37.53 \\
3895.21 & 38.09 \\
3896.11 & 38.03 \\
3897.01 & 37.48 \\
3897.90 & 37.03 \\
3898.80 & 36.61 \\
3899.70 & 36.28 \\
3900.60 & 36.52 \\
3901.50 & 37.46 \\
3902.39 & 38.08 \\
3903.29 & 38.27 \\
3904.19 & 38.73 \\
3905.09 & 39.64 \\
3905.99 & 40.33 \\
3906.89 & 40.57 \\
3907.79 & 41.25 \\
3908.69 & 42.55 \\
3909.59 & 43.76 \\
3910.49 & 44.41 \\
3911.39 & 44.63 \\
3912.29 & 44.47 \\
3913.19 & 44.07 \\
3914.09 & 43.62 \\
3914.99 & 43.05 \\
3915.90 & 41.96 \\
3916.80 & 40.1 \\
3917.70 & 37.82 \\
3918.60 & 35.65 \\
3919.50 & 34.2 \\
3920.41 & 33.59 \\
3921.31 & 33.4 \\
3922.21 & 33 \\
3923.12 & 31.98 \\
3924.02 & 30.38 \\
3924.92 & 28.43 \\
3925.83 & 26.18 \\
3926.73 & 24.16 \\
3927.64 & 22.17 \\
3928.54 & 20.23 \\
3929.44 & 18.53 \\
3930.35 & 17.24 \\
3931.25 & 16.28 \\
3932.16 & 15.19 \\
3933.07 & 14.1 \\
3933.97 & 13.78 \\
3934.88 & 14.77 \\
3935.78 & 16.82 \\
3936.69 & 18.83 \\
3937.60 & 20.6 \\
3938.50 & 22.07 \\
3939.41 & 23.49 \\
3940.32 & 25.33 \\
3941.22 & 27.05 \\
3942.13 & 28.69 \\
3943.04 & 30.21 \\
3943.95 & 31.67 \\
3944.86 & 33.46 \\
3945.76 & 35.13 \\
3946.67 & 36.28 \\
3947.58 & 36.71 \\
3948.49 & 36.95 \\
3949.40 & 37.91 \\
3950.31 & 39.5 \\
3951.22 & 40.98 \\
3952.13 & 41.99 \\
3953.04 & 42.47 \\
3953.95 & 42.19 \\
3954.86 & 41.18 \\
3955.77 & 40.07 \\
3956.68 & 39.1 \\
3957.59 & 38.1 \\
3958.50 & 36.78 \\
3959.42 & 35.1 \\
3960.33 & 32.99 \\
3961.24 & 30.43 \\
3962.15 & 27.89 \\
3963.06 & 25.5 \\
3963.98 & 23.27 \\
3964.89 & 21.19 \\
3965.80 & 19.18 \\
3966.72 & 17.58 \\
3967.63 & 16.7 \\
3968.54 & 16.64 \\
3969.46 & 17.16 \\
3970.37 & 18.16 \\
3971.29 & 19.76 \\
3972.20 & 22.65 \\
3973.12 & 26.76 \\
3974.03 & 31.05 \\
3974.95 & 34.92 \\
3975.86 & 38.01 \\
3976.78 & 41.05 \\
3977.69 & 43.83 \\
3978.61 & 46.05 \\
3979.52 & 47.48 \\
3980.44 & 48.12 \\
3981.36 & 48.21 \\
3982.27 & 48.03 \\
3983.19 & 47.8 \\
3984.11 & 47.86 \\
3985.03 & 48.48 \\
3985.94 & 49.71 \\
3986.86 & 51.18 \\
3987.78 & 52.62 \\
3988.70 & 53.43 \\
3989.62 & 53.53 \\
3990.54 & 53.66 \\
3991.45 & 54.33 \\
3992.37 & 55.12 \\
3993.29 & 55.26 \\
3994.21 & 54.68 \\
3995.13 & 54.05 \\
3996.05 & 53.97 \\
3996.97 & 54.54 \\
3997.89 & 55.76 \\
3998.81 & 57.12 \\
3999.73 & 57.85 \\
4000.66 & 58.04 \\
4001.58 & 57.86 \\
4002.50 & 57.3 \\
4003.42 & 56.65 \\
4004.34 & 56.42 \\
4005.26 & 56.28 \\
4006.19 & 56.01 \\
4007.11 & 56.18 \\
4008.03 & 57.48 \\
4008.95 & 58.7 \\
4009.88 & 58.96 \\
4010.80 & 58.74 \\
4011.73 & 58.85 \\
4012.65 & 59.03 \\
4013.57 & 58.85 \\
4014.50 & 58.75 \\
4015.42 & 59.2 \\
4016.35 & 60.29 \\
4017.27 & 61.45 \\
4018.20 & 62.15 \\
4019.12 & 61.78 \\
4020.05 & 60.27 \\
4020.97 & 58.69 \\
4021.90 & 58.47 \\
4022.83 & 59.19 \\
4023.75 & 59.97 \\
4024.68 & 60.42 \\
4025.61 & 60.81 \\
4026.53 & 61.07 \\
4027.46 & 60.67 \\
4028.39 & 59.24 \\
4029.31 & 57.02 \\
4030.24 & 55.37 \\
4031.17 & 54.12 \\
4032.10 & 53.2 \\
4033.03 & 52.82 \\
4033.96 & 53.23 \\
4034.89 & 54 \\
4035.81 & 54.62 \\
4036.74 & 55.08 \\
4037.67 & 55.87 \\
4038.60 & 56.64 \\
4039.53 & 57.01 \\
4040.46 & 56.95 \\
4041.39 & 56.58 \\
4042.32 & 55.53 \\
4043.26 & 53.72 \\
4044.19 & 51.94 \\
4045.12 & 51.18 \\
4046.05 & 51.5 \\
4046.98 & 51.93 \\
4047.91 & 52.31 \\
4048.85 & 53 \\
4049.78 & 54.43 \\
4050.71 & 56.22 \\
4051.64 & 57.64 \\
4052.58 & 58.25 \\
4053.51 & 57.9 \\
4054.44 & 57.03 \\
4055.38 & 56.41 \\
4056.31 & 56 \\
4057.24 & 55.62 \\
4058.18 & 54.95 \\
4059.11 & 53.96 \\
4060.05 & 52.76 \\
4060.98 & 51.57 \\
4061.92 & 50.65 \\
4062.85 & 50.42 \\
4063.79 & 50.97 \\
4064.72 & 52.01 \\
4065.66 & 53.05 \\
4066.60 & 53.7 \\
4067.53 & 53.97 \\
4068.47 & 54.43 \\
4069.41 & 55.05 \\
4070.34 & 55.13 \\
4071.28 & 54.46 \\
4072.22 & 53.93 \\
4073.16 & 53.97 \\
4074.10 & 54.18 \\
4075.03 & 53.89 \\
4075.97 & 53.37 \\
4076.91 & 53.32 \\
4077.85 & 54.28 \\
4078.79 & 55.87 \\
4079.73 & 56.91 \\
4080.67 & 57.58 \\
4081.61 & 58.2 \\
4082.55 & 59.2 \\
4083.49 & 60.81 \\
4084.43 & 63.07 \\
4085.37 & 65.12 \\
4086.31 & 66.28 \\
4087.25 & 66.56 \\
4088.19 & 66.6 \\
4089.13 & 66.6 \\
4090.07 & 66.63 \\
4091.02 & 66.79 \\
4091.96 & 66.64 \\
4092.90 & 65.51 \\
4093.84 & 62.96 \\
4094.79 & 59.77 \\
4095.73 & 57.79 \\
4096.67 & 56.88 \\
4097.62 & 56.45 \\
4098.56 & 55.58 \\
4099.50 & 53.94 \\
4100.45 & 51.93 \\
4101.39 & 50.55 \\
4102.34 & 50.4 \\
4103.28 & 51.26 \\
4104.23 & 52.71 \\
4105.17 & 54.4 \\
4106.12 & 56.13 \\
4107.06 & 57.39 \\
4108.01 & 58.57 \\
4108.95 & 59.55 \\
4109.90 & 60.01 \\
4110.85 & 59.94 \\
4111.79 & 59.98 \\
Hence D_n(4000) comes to 1.99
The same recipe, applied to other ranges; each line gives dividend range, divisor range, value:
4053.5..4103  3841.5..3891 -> 2.25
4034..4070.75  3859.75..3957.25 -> 1.81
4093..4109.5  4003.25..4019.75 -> 1.00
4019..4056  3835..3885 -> 2.30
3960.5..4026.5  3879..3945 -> 1.57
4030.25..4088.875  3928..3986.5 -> 1.88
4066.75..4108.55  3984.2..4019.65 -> 1.07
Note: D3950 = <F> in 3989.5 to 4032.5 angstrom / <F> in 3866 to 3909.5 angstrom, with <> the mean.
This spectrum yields 1.7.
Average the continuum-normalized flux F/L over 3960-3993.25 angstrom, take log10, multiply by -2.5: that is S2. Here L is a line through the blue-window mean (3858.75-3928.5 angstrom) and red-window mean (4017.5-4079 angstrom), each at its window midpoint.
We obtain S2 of 0.22 mag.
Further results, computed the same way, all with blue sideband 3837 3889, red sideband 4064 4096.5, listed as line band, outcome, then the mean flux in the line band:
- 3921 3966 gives 0.33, 28.8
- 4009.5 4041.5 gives -0.15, 58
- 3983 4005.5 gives -0.17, 54.2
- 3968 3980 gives 0.37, 31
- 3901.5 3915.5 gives -0.22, 41.7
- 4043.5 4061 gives 0.00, 54.5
